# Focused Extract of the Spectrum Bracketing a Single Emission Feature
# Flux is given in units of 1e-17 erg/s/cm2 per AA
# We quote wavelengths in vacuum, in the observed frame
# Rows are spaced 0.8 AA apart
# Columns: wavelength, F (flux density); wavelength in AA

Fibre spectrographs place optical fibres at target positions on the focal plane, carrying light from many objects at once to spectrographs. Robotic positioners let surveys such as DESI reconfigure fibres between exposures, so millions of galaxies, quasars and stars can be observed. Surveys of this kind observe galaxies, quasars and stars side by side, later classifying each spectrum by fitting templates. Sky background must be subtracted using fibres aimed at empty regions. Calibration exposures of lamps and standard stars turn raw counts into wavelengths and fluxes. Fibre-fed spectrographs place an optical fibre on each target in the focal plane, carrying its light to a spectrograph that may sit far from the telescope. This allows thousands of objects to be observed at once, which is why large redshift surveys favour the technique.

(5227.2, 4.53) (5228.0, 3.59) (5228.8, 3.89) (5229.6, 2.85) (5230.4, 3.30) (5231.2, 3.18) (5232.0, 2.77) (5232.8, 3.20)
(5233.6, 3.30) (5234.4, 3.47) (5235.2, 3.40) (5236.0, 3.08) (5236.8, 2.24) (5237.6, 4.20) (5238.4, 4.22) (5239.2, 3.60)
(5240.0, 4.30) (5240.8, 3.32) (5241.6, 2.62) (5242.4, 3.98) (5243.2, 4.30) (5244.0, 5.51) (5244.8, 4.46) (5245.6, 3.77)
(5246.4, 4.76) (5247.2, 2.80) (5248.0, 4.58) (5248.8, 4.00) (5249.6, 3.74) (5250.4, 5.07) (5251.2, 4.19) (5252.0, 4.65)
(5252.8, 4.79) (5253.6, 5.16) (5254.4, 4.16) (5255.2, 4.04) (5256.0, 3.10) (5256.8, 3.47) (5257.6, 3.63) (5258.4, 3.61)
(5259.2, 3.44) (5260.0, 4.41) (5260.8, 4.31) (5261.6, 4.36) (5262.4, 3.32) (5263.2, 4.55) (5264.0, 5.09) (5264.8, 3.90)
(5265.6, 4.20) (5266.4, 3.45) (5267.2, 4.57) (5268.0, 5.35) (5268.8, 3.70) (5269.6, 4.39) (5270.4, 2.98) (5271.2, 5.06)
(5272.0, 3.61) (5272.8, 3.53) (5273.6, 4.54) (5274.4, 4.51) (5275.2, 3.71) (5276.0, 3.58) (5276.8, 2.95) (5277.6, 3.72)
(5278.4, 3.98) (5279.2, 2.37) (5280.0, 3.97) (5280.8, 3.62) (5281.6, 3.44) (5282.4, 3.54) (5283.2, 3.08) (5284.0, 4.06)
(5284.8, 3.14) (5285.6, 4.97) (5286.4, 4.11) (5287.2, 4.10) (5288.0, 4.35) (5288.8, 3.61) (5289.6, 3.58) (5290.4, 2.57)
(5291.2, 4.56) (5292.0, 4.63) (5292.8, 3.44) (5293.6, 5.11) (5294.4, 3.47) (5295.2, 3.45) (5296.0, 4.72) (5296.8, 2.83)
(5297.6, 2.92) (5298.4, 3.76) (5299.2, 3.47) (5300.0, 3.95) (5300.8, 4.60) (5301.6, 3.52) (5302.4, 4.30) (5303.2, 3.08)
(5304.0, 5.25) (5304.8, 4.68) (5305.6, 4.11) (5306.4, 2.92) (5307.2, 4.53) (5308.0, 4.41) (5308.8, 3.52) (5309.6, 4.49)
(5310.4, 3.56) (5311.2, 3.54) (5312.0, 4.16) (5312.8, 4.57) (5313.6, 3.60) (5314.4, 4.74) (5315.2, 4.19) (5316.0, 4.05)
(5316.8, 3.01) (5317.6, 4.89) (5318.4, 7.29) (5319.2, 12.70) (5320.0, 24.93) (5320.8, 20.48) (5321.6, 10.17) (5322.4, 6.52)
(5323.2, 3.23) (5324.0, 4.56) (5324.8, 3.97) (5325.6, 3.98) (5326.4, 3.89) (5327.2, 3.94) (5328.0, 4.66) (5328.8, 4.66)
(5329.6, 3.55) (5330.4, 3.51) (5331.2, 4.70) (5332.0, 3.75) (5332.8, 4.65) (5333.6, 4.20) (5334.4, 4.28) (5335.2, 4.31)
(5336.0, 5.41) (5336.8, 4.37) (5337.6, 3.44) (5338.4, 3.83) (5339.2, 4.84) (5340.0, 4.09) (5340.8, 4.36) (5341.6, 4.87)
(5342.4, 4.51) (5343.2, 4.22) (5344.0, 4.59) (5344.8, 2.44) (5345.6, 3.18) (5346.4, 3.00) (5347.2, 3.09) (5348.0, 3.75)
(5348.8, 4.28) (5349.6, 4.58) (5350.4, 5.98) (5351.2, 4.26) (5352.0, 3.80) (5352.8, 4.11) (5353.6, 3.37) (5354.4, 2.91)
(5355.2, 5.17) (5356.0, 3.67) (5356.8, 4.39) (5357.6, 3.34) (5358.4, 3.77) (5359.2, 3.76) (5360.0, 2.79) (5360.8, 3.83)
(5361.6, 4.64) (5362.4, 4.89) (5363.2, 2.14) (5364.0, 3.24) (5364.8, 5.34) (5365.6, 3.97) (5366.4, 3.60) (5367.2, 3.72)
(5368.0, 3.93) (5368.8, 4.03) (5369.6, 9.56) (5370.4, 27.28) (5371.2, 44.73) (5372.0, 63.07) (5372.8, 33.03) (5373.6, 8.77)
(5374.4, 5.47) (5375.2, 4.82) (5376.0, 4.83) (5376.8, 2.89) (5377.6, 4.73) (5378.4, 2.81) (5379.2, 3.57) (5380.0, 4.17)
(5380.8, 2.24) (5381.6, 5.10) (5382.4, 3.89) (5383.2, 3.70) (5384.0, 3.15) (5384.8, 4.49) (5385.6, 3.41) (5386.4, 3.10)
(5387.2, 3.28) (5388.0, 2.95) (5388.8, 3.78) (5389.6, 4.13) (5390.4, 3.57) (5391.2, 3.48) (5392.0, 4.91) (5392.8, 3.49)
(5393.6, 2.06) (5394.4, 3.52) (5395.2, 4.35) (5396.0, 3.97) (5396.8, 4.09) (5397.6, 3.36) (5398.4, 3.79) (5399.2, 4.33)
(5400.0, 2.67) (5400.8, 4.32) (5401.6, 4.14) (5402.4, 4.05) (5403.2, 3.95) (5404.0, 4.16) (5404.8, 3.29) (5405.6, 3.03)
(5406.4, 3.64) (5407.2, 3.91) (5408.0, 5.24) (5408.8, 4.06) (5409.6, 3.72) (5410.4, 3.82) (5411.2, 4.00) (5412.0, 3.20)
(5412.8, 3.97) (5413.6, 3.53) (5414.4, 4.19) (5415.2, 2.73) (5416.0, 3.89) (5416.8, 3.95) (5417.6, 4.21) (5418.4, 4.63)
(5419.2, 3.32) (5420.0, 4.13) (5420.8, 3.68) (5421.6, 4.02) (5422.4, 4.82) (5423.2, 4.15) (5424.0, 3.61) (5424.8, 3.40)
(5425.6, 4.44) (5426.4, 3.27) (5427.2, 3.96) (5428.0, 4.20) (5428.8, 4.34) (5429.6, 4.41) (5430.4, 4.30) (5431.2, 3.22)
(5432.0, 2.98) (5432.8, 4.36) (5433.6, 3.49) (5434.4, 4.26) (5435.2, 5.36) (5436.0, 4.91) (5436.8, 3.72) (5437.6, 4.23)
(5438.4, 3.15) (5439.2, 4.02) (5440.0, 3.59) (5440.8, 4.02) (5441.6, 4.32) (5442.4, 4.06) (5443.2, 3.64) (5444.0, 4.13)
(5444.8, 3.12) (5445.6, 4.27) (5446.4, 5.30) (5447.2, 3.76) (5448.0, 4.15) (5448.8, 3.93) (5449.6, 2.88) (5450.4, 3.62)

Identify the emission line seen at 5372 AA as [O III]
